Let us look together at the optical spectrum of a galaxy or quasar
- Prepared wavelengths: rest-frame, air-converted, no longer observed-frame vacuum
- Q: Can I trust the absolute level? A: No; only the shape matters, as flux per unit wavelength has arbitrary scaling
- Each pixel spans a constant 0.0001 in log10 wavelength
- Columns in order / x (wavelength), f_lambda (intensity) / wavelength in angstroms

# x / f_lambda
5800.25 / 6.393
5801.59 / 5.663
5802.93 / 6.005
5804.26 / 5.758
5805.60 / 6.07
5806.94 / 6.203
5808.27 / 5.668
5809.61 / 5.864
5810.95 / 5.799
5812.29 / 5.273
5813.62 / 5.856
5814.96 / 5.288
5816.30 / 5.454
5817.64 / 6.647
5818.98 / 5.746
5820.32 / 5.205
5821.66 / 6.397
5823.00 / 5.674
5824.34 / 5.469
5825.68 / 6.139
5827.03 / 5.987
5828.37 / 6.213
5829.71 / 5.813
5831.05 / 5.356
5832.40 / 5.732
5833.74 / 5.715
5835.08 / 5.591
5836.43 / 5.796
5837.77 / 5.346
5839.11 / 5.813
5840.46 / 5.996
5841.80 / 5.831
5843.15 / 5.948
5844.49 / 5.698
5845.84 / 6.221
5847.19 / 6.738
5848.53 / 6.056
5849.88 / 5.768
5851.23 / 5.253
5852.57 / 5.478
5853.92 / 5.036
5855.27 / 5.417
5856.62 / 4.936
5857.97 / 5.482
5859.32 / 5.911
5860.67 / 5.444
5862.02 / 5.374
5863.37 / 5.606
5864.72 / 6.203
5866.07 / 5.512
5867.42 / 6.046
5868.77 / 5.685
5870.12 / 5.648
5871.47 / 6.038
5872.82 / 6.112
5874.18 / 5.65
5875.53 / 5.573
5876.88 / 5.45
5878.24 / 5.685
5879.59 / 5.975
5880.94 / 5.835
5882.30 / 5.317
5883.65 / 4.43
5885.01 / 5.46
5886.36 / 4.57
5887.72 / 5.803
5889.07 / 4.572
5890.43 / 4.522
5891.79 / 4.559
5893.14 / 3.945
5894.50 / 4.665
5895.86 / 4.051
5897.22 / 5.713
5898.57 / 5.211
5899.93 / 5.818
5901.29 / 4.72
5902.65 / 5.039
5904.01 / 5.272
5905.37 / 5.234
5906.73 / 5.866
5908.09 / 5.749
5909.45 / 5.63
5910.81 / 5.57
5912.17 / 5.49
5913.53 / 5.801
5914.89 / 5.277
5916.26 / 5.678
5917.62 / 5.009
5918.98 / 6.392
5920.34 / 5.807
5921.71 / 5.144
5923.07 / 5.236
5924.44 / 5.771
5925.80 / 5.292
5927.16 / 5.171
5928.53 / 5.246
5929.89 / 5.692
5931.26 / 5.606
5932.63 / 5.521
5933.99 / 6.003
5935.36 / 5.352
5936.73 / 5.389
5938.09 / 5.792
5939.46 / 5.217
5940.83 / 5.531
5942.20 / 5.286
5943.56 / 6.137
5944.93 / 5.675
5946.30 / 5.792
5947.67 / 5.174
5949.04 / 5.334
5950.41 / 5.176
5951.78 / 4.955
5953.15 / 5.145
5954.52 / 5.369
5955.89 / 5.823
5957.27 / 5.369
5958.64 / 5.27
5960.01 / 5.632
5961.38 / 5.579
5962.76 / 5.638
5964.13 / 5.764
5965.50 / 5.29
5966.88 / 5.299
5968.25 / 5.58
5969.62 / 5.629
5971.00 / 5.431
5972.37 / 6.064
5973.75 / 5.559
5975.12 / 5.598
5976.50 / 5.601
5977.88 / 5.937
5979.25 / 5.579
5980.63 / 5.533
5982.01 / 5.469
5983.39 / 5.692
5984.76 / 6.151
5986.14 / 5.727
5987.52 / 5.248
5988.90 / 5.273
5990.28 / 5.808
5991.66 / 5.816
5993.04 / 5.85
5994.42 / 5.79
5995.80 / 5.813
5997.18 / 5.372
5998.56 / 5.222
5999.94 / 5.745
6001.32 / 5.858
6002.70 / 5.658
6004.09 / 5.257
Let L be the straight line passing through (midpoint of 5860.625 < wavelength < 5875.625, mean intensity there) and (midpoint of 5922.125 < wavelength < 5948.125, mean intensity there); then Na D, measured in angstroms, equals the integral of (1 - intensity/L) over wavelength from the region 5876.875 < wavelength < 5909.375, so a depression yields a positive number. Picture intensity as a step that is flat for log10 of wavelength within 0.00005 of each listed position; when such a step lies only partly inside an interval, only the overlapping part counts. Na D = 3.0 angstroms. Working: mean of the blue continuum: 5.76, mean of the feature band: 5.15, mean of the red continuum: 5.52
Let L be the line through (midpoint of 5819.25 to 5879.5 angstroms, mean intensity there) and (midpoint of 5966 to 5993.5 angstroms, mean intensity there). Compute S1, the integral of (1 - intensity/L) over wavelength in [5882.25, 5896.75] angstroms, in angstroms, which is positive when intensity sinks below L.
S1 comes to 2.5 angstroms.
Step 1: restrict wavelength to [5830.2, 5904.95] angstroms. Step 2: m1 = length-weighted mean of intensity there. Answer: 5.46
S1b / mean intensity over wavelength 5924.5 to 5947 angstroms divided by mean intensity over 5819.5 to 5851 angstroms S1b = 0.95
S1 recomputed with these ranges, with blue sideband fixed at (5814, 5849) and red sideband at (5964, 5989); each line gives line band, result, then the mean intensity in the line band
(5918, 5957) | 1.19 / 5.5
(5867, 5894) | 2.01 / 5.33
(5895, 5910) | 1.14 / 5.29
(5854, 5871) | 0.58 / 5.59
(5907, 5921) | 0.15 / 5.65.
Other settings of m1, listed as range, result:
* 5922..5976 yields 5.5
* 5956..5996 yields 5.62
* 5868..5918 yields 5.32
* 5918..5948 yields 5.56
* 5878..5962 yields 5.36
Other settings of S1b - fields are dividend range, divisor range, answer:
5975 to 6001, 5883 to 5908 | 1.13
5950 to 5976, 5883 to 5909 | 1.09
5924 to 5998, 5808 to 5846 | 0.96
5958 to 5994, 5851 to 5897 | 1.05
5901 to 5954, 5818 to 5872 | 0.95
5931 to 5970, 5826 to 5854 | 0.95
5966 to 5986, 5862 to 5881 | 0.98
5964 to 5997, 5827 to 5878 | 0.99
